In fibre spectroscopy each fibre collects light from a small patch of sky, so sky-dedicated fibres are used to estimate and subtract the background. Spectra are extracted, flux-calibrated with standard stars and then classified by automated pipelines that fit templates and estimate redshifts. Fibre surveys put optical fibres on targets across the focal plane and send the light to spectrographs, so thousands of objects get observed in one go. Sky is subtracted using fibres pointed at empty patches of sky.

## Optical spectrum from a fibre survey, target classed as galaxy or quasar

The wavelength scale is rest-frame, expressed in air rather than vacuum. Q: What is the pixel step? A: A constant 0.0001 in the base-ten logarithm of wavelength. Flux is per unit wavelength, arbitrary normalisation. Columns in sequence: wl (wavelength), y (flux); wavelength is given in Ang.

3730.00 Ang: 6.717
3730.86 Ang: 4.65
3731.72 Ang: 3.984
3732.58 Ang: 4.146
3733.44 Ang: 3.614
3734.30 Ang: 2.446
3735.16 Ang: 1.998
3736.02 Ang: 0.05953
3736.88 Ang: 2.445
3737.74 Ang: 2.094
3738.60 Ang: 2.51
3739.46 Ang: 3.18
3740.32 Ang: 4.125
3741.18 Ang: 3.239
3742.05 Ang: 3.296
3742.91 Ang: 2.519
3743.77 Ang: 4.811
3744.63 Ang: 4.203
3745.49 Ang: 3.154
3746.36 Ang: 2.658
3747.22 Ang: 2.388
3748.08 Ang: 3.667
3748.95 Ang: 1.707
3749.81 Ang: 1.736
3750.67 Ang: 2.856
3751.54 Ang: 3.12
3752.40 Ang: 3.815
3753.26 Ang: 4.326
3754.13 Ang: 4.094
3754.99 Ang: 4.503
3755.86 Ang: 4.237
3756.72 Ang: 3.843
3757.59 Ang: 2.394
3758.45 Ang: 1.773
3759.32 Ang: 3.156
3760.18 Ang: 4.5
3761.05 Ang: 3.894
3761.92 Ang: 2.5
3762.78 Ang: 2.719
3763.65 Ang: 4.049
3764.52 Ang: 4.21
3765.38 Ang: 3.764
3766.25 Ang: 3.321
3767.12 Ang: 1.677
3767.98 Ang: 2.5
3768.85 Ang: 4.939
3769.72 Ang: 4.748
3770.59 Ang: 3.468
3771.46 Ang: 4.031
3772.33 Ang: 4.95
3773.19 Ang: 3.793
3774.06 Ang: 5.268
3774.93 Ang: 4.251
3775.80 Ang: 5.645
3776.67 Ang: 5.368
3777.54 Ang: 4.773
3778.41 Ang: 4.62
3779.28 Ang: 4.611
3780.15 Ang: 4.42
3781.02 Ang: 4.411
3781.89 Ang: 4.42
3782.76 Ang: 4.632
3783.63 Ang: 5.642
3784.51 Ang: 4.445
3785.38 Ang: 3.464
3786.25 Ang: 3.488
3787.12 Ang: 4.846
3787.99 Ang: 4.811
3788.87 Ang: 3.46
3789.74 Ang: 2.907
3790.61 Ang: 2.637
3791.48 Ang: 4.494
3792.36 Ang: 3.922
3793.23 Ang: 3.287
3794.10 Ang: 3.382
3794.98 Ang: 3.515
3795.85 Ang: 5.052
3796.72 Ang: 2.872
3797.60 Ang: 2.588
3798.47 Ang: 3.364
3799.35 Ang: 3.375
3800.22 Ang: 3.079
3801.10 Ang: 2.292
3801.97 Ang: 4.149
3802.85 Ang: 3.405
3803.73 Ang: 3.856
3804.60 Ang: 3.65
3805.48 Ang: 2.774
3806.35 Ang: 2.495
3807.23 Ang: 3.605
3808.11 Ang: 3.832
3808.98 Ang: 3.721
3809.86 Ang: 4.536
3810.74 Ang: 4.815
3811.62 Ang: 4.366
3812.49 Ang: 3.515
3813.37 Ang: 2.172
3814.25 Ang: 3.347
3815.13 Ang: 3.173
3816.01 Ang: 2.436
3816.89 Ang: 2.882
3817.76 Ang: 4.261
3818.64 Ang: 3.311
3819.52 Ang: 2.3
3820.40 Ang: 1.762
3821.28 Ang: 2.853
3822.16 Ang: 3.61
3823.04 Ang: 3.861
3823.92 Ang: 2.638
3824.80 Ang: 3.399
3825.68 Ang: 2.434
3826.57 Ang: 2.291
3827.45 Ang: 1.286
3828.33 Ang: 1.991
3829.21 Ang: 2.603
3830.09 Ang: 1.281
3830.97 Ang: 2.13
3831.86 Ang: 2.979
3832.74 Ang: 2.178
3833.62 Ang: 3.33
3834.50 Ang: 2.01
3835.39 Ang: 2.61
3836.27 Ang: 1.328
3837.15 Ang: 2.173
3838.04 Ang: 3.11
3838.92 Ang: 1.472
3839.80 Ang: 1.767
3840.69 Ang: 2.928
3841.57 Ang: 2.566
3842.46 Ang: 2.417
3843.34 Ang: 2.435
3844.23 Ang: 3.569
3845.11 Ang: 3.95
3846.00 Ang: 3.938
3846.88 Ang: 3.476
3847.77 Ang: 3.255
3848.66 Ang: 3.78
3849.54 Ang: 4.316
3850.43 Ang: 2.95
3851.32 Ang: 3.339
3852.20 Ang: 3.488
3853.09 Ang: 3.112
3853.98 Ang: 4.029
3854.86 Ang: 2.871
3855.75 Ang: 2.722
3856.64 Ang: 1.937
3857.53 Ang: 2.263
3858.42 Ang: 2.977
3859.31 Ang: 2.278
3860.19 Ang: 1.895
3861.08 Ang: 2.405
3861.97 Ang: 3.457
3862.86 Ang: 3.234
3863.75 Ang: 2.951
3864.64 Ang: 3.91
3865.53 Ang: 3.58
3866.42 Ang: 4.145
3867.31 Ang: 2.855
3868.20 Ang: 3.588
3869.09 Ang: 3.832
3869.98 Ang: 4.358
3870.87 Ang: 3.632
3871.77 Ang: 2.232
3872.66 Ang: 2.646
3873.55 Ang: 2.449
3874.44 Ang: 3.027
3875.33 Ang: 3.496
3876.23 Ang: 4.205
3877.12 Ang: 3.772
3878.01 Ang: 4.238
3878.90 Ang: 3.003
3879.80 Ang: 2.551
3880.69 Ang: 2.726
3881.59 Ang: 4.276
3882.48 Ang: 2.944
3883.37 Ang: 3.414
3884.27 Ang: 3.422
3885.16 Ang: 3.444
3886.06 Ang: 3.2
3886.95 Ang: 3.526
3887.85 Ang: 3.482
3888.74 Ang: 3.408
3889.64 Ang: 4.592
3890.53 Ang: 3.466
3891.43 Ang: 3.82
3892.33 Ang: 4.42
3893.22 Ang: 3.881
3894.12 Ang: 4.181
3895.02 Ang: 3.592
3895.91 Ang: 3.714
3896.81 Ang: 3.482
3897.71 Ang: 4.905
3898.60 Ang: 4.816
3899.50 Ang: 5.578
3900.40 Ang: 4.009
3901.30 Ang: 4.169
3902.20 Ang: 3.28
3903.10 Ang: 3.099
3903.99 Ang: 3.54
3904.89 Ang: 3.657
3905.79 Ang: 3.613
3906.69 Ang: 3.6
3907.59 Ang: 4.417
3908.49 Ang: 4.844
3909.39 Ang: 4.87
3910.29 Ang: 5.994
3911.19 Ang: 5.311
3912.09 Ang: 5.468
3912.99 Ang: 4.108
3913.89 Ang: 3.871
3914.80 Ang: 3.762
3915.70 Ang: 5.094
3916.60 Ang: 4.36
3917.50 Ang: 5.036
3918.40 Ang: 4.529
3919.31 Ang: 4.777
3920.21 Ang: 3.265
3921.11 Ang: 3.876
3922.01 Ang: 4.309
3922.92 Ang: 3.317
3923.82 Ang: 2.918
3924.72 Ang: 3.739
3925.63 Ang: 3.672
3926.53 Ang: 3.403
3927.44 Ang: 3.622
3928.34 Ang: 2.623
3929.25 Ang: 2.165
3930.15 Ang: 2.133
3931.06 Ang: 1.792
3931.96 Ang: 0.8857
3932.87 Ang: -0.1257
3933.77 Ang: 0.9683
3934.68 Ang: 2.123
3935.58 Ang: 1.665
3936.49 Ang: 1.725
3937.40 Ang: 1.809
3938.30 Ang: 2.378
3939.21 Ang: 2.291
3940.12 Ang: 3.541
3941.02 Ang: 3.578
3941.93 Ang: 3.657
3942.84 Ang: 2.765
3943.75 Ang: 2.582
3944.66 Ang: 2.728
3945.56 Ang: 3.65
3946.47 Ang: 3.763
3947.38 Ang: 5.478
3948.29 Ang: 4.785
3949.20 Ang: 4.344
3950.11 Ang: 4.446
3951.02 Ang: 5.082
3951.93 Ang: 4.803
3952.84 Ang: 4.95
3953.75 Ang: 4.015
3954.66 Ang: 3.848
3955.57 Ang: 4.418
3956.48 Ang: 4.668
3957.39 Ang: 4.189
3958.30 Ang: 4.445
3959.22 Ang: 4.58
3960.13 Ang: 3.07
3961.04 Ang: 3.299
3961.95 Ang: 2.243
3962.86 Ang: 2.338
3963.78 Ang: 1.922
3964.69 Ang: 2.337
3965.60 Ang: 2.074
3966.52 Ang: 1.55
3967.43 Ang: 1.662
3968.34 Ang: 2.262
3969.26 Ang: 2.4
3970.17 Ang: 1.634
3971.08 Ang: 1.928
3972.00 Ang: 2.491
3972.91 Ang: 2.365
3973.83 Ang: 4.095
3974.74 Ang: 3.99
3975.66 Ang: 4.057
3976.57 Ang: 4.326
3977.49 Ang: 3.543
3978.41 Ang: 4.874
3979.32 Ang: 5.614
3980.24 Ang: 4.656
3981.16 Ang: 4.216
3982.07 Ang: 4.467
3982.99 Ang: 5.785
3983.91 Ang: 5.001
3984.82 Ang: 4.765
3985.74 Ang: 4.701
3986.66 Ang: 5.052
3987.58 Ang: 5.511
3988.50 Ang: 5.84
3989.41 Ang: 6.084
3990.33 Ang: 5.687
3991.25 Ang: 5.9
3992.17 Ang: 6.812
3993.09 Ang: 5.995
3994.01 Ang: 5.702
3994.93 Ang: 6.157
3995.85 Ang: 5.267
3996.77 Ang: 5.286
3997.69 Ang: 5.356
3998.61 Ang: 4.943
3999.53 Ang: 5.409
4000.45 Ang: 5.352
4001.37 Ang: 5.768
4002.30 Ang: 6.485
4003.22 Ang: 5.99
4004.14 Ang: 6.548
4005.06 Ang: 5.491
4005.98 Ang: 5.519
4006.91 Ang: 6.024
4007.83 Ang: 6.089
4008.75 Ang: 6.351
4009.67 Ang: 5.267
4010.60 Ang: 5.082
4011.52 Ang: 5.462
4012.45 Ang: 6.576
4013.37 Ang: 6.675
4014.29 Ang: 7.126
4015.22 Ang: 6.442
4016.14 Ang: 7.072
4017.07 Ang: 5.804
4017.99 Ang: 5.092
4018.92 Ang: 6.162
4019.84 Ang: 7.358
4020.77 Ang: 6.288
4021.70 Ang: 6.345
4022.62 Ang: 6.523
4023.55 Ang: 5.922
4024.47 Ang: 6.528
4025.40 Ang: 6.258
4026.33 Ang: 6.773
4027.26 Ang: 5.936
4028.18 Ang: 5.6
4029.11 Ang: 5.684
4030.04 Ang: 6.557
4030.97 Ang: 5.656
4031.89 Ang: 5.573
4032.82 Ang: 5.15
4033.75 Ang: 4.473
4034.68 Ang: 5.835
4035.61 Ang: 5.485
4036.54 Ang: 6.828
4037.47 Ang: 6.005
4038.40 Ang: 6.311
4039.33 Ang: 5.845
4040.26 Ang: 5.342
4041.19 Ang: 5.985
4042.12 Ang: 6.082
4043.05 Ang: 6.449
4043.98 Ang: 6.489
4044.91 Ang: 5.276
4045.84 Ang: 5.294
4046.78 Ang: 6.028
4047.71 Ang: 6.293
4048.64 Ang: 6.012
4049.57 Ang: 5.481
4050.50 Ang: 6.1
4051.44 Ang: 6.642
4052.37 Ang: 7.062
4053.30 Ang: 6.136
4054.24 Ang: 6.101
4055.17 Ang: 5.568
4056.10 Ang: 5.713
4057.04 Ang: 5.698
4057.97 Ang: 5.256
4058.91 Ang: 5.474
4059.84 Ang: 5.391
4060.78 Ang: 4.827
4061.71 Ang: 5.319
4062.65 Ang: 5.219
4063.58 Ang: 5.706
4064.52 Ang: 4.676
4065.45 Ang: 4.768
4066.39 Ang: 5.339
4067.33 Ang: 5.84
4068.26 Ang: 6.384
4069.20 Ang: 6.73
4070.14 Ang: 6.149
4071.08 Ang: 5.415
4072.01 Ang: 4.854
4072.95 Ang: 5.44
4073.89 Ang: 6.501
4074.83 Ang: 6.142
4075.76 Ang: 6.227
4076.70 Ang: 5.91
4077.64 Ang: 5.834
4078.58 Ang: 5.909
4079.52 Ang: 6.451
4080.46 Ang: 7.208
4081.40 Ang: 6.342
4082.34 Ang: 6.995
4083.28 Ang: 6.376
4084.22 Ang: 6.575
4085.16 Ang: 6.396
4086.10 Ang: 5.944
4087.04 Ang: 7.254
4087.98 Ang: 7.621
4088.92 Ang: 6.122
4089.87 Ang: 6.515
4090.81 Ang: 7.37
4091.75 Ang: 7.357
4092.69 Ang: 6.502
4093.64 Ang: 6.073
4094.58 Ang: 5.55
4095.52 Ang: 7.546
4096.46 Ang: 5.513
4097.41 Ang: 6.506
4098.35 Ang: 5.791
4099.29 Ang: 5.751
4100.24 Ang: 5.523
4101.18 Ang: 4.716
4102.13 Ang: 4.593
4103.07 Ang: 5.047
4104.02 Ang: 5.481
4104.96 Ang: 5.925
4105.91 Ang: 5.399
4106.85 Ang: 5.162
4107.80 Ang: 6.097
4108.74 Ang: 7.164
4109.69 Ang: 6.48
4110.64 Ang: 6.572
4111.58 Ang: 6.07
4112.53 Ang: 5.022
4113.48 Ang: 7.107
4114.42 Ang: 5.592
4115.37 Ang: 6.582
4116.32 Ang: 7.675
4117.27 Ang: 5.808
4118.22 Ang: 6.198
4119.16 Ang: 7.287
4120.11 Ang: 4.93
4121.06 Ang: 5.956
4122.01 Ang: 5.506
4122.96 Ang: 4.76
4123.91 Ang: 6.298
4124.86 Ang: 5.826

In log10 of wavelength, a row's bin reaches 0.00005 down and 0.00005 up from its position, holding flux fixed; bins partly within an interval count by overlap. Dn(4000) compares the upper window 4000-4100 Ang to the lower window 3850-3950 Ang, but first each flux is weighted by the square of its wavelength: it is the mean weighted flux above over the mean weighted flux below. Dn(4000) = 1.89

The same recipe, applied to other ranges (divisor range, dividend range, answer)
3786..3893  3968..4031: 1.83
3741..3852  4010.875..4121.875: 2.05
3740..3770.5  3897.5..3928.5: 1.34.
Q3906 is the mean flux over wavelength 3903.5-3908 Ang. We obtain 3.76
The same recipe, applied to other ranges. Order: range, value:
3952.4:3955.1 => 4.27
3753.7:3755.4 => 4.31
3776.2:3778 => 5.07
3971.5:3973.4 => 2.43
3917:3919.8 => 4.75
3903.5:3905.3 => 3.6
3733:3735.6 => 2.68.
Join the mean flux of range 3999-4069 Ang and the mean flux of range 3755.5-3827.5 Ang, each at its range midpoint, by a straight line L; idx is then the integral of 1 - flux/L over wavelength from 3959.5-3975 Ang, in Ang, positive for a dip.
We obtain 8.3 Ang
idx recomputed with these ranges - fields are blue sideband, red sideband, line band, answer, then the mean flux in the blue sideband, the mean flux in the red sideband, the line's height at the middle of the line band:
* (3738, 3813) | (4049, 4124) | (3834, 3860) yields 8.5 Ang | 3.7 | 6.01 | 4.23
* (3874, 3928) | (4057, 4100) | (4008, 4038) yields -3.7 Ang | 3.93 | 6.06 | 5.4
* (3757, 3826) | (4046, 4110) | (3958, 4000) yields 8.4 Ang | 3.66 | 5.99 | 5.18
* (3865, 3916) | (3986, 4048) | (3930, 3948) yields 8.4 Ang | 3.83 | 5.93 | 4.64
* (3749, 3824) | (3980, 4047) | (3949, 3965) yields 4.4 Ang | 3.66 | 5.82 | 5.29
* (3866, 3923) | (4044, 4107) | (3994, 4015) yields -2.8 Ang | 3.89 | 5.95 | 5.14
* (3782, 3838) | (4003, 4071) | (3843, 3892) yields 7.4 Ang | 3.22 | 5.92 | 3.91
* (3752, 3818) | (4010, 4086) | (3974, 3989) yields 1.8 Ang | 3.78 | 5.97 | 5.42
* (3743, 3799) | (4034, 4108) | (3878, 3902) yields 4.5 Ang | 3.78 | 5.96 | 4.64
